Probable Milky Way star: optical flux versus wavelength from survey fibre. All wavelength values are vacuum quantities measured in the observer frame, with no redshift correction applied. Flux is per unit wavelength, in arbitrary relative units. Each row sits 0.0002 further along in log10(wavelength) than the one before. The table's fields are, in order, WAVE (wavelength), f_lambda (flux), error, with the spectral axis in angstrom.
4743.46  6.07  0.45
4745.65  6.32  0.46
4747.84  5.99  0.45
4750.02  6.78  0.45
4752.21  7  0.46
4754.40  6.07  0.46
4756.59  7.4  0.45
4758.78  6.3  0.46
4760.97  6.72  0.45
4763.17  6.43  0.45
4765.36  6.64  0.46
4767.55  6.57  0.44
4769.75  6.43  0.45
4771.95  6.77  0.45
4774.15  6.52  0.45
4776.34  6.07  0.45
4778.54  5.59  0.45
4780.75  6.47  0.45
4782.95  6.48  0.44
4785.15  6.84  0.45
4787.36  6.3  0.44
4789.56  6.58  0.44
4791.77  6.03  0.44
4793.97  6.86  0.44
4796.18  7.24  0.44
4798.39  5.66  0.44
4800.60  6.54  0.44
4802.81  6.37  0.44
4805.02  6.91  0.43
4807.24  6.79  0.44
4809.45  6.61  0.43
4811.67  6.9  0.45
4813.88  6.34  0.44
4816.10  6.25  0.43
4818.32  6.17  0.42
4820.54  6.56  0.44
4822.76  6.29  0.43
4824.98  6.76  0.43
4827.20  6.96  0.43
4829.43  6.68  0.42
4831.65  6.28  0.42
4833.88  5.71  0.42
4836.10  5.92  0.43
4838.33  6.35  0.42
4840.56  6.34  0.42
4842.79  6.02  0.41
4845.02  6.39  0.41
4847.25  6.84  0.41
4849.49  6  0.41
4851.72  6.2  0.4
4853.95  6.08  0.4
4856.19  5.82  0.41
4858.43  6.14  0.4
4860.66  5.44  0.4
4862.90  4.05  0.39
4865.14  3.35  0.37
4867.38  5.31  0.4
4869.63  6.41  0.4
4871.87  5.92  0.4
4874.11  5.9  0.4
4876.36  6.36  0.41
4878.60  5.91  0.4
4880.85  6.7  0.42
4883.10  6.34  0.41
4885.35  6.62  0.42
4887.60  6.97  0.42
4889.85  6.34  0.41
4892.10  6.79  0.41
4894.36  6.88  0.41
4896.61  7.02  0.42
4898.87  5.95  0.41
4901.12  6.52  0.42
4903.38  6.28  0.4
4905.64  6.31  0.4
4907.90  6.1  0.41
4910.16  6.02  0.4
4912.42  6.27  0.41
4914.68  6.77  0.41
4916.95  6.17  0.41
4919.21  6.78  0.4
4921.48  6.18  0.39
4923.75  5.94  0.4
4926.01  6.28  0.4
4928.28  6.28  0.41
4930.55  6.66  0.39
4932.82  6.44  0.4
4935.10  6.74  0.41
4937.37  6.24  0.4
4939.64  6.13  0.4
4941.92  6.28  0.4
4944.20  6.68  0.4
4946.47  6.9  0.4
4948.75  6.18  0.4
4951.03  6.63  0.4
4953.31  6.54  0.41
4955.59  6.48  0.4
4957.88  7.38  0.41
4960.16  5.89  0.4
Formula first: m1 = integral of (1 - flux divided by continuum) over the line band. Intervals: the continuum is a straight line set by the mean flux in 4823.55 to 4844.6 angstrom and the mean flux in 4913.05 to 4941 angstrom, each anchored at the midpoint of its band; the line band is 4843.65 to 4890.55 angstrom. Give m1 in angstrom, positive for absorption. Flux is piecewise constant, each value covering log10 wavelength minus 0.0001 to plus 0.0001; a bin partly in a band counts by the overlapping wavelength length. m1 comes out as 2.9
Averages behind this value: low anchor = 6.34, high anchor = 6.38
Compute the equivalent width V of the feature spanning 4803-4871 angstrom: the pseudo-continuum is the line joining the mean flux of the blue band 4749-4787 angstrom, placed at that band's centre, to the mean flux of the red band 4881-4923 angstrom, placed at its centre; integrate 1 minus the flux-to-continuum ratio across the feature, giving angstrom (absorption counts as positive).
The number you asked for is 3.8 angstrom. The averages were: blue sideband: 6.53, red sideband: 6.46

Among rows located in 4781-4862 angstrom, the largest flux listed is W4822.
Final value 7.24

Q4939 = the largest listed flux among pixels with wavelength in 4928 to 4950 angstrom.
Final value 6.9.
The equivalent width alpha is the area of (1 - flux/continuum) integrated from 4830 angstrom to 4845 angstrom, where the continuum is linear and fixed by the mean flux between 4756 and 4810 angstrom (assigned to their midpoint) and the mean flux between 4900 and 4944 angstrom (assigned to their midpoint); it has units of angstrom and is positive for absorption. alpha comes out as 0.7 angstrom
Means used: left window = 6.52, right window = 6.34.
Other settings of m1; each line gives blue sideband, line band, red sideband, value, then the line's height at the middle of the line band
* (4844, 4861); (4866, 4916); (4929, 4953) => -0.3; 6.29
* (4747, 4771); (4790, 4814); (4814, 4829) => -0.2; 6.52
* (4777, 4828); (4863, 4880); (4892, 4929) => 2.4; 6.42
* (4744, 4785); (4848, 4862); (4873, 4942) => 1.1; 6.42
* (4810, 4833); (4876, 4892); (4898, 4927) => -0.3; 6.35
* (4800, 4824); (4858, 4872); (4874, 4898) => 3.0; 6.54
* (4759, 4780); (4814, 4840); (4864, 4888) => -0.8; 6.16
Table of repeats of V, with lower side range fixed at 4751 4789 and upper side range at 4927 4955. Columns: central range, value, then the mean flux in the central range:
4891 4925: 0.4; 6.4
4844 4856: 0.4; 6.26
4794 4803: 0.0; 6.51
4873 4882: 0.4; 6.22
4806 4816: -0.2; 6.62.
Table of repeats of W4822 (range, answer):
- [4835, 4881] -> 6.84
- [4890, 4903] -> 7.02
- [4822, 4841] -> 6.96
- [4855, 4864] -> 6.14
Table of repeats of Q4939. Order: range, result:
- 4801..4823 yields 6.91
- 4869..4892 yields 6.97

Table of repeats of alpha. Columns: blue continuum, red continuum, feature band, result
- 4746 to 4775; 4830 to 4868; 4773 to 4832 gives -2.70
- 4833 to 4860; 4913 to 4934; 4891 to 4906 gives -0.57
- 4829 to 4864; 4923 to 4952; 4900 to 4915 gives -0.04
